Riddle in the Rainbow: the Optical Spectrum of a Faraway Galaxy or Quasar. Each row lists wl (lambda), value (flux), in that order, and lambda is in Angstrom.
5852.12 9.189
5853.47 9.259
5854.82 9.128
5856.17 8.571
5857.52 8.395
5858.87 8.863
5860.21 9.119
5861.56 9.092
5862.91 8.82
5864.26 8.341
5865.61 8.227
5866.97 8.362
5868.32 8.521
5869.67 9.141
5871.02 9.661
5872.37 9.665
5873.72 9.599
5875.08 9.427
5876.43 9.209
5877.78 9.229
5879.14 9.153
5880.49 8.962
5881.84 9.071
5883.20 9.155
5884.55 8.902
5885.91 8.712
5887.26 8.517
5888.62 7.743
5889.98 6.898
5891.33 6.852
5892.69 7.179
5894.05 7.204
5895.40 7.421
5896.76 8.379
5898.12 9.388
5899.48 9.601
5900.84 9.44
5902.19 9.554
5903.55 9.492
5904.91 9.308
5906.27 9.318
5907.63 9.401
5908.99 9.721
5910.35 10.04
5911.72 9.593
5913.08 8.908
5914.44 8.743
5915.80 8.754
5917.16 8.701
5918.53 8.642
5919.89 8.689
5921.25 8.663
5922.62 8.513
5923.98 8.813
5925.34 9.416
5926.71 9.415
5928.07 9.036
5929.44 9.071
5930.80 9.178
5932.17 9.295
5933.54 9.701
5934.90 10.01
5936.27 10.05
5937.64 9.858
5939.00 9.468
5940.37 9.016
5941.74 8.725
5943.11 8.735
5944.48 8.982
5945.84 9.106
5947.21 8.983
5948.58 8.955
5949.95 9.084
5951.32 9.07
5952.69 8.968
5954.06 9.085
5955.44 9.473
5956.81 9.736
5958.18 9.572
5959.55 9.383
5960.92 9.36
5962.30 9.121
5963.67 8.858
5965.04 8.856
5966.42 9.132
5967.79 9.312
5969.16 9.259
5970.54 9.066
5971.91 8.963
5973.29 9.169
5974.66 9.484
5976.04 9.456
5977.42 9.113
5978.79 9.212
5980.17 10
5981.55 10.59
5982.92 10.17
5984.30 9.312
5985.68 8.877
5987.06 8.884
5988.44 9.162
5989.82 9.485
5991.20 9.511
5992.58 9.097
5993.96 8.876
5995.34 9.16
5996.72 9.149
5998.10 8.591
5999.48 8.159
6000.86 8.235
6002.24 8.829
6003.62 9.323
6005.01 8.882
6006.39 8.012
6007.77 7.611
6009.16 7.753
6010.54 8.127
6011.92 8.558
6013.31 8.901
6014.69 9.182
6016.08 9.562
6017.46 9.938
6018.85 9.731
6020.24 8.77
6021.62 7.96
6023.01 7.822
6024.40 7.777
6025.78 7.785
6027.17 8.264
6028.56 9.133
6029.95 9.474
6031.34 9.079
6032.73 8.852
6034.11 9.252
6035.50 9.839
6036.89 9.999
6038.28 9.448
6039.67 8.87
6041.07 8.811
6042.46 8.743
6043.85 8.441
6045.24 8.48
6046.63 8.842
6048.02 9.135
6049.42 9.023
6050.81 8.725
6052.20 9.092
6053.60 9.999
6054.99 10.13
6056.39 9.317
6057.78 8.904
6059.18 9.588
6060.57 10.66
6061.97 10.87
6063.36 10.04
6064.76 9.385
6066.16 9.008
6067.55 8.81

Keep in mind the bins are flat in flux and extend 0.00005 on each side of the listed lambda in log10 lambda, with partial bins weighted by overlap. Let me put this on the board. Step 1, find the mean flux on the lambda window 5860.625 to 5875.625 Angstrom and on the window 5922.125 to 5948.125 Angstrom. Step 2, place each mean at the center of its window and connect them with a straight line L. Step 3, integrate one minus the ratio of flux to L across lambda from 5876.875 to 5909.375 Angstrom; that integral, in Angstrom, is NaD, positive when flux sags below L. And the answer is 1.4 Angstrom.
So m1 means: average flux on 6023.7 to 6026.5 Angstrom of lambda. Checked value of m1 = 7.79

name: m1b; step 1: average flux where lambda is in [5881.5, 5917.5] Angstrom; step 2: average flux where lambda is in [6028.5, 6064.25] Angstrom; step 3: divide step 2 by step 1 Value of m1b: 1.07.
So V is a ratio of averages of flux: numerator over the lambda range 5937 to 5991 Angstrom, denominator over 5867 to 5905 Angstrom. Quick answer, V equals 1.06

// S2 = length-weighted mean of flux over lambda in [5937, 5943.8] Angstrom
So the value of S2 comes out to 9.16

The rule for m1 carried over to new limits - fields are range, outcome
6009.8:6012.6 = 8.35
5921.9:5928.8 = 9.03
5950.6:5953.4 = 9.03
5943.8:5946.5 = 9.07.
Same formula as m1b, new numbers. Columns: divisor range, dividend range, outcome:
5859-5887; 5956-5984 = 1.04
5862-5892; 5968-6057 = 1.03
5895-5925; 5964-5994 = 1.03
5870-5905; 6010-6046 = 1.01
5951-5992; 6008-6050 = 0.95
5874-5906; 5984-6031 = 1.01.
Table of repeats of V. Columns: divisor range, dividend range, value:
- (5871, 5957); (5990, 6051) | 0.98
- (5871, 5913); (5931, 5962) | 1.05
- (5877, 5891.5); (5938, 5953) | 1.06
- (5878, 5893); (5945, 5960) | 1.11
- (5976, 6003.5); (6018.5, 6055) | 0.97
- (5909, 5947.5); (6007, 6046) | 0.96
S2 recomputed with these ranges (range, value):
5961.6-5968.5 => 9.06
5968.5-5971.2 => 9.14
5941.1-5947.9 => 8.91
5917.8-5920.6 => 8.66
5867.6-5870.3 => 8.83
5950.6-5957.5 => 9.26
